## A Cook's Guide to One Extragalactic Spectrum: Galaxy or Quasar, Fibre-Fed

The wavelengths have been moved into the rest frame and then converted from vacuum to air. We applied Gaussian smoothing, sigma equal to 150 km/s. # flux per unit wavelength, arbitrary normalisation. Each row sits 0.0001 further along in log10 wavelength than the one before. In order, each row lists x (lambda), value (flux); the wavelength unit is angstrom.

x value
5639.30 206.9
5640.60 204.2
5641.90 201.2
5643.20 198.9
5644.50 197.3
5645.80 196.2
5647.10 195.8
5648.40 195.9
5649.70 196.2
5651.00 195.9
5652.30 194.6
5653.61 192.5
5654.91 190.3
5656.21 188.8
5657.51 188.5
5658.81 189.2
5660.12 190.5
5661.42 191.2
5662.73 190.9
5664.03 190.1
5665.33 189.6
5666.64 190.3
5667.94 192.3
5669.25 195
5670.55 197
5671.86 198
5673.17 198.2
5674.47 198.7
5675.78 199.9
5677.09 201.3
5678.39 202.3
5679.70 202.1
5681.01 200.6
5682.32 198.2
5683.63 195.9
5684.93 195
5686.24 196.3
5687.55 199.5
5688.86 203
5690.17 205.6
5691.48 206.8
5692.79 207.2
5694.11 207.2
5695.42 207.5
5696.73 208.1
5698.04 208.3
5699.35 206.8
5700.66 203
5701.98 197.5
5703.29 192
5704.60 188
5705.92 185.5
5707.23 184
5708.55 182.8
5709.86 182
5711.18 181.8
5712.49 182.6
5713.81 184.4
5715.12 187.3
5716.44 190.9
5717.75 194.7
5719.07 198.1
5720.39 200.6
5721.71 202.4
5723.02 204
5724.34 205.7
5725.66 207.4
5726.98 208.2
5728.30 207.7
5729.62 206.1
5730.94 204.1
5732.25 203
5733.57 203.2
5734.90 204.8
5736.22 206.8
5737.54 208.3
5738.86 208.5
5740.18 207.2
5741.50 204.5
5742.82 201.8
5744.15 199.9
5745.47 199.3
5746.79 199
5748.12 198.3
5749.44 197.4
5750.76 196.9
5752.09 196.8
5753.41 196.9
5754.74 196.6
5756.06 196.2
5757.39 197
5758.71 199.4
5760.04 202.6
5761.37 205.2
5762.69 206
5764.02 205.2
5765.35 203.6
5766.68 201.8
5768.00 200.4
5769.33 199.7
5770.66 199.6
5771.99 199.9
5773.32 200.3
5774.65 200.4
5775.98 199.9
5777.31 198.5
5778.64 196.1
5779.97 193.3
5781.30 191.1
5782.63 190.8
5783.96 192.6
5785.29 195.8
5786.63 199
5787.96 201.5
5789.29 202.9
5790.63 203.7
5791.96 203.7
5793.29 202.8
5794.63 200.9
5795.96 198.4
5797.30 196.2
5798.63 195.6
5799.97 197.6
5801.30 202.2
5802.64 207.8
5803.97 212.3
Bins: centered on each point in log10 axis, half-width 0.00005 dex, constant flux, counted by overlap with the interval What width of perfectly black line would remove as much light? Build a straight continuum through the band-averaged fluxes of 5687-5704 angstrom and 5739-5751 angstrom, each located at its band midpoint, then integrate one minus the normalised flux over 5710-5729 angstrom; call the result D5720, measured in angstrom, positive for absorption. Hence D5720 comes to 0.6 angstrom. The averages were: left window 204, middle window 196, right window 201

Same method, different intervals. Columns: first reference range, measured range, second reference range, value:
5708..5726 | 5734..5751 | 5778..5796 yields -0.68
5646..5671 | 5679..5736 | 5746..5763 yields -0.84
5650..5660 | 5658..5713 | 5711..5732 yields -0.45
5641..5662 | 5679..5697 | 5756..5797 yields -0.60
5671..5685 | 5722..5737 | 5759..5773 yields -0.34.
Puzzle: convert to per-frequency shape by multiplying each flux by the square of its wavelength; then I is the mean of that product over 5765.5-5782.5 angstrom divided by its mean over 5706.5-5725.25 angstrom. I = 1.06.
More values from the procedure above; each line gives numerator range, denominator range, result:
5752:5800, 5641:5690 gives 1.06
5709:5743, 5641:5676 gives 1.05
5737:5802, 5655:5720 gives 1.05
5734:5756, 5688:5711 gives 1.03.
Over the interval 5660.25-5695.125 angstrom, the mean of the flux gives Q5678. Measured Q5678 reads 198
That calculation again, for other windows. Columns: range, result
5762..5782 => 200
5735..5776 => 201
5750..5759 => 197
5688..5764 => 200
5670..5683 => 200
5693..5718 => 194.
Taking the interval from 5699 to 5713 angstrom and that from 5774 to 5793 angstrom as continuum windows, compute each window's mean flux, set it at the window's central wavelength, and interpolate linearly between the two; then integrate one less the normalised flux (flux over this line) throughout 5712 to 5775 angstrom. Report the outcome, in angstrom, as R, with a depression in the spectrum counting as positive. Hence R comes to -2.35 angstrom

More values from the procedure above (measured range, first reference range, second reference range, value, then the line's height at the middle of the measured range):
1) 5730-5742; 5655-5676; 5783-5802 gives -0.6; 196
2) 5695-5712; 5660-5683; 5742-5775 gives 0.3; 197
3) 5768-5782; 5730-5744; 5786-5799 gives 0.3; 202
